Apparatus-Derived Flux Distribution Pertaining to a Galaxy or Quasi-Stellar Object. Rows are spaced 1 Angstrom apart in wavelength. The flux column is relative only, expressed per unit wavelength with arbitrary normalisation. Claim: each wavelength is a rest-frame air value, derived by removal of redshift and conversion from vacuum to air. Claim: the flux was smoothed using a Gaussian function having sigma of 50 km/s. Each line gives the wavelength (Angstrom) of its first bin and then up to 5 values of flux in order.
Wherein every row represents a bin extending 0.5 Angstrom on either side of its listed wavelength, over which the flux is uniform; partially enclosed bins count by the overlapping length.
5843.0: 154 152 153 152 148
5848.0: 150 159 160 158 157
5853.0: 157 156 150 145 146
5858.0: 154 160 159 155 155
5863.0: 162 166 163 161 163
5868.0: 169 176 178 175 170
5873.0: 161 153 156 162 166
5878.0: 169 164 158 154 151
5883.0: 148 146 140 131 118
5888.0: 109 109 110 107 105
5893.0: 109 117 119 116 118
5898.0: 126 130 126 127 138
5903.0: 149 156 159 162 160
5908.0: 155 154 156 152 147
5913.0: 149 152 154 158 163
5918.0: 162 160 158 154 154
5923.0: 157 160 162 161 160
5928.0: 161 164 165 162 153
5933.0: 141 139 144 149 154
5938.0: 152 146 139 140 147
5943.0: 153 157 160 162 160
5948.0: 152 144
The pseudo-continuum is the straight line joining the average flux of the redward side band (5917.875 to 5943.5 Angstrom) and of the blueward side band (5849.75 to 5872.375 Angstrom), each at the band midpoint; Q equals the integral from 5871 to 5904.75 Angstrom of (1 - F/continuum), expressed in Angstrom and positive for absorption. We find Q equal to 4.3 Angstrom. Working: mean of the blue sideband 161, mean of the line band 138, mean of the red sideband 154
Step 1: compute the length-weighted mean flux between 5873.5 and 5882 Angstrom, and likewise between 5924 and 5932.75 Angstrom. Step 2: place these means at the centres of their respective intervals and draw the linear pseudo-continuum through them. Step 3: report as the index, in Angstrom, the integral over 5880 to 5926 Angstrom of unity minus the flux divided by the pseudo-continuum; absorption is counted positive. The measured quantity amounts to 5.3 Angstrom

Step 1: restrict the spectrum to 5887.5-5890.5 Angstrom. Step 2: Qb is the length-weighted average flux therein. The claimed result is 109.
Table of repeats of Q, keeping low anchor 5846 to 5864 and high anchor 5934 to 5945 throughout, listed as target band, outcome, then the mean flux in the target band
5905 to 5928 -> -1.1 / 157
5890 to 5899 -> 2.2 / 115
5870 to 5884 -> -0.7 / 161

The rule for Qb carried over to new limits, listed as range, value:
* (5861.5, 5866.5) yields 161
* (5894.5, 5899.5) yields 122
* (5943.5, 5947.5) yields 160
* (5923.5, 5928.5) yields 161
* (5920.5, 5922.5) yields 154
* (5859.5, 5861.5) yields 157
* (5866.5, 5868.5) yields 166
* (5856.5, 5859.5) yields 153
